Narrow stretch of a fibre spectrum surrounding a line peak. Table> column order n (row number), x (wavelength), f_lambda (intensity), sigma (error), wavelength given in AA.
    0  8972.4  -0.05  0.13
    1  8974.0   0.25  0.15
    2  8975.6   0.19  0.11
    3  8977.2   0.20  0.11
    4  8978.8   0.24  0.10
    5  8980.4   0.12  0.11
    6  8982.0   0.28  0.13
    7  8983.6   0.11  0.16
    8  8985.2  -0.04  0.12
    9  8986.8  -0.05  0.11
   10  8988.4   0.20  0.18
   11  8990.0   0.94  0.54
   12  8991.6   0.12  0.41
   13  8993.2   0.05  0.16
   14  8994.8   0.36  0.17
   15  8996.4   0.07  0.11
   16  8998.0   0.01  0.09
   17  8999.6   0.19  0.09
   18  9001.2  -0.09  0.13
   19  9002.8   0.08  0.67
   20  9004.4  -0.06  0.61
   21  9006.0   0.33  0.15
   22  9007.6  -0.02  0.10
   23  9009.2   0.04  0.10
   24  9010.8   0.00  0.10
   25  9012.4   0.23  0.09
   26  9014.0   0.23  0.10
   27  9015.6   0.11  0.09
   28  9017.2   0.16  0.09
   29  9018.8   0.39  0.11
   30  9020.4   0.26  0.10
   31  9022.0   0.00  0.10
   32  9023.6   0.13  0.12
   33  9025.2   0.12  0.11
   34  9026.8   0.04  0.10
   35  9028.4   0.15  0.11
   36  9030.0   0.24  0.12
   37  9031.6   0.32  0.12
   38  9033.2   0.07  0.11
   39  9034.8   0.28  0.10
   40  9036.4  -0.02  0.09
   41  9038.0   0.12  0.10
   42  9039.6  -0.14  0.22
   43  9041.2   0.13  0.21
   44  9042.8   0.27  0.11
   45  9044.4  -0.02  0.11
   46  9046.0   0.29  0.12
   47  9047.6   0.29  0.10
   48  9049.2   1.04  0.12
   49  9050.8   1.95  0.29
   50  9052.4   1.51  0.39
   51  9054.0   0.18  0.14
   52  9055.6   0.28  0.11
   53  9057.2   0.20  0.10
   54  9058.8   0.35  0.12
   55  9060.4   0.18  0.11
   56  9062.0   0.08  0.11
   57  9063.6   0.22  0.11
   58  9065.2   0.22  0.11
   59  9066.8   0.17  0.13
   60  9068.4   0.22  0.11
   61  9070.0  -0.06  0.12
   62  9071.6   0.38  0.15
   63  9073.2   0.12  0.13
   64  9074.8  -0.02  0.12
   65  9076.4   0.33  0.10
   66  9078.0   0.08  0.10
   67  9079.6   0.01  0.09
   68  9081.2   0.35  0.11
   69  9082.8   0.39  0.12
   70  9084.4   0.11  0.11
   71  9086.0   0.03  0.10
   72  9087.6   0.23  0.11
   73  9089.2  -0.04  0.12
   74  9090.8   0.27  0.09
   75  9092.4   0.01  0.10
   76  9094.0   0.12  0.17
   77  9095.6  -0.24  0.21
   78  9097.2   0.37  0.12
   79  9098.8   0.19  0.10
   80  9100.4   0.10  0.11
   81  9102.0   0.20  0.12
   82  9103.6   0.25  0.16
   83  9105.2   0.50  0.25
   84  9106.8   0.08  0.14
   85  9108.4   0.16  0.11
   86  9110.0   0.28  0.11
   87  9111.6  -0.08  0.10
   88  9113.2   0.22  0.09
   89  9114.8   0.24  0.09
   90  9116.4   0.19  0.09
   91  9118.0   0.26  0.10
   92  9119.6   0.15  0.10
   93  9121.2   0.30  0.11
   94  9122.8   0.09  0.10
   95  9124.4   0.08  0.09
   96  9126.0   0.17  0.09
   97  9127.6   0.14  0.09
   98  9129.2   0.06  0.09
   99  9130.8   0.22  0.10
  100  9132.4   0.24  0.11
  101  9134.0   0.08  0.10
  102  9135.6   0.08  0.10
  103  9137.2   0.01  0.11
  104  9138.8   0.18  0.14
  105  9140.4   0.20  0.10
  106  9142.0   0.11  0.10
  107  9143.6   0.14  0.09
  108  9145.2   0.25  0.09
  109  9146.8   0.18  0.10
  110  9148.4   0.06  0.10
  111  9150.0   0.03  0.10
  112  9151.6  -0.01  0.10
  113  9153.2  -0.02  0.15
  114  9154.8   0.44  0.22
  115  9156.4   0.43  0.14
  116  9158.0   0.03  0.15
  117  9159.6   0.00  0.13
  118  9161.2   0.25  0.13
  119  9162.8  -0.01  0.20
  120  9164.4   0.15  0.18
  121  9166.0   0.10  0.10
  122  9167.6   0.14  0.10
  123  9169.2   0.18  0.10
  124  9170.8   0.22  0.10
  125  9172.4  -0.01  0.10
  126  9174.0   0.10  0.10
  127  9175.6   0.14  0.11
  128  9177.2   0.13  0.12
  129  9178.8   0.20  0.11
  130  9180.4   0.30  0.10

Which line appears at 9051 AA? Hbeta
